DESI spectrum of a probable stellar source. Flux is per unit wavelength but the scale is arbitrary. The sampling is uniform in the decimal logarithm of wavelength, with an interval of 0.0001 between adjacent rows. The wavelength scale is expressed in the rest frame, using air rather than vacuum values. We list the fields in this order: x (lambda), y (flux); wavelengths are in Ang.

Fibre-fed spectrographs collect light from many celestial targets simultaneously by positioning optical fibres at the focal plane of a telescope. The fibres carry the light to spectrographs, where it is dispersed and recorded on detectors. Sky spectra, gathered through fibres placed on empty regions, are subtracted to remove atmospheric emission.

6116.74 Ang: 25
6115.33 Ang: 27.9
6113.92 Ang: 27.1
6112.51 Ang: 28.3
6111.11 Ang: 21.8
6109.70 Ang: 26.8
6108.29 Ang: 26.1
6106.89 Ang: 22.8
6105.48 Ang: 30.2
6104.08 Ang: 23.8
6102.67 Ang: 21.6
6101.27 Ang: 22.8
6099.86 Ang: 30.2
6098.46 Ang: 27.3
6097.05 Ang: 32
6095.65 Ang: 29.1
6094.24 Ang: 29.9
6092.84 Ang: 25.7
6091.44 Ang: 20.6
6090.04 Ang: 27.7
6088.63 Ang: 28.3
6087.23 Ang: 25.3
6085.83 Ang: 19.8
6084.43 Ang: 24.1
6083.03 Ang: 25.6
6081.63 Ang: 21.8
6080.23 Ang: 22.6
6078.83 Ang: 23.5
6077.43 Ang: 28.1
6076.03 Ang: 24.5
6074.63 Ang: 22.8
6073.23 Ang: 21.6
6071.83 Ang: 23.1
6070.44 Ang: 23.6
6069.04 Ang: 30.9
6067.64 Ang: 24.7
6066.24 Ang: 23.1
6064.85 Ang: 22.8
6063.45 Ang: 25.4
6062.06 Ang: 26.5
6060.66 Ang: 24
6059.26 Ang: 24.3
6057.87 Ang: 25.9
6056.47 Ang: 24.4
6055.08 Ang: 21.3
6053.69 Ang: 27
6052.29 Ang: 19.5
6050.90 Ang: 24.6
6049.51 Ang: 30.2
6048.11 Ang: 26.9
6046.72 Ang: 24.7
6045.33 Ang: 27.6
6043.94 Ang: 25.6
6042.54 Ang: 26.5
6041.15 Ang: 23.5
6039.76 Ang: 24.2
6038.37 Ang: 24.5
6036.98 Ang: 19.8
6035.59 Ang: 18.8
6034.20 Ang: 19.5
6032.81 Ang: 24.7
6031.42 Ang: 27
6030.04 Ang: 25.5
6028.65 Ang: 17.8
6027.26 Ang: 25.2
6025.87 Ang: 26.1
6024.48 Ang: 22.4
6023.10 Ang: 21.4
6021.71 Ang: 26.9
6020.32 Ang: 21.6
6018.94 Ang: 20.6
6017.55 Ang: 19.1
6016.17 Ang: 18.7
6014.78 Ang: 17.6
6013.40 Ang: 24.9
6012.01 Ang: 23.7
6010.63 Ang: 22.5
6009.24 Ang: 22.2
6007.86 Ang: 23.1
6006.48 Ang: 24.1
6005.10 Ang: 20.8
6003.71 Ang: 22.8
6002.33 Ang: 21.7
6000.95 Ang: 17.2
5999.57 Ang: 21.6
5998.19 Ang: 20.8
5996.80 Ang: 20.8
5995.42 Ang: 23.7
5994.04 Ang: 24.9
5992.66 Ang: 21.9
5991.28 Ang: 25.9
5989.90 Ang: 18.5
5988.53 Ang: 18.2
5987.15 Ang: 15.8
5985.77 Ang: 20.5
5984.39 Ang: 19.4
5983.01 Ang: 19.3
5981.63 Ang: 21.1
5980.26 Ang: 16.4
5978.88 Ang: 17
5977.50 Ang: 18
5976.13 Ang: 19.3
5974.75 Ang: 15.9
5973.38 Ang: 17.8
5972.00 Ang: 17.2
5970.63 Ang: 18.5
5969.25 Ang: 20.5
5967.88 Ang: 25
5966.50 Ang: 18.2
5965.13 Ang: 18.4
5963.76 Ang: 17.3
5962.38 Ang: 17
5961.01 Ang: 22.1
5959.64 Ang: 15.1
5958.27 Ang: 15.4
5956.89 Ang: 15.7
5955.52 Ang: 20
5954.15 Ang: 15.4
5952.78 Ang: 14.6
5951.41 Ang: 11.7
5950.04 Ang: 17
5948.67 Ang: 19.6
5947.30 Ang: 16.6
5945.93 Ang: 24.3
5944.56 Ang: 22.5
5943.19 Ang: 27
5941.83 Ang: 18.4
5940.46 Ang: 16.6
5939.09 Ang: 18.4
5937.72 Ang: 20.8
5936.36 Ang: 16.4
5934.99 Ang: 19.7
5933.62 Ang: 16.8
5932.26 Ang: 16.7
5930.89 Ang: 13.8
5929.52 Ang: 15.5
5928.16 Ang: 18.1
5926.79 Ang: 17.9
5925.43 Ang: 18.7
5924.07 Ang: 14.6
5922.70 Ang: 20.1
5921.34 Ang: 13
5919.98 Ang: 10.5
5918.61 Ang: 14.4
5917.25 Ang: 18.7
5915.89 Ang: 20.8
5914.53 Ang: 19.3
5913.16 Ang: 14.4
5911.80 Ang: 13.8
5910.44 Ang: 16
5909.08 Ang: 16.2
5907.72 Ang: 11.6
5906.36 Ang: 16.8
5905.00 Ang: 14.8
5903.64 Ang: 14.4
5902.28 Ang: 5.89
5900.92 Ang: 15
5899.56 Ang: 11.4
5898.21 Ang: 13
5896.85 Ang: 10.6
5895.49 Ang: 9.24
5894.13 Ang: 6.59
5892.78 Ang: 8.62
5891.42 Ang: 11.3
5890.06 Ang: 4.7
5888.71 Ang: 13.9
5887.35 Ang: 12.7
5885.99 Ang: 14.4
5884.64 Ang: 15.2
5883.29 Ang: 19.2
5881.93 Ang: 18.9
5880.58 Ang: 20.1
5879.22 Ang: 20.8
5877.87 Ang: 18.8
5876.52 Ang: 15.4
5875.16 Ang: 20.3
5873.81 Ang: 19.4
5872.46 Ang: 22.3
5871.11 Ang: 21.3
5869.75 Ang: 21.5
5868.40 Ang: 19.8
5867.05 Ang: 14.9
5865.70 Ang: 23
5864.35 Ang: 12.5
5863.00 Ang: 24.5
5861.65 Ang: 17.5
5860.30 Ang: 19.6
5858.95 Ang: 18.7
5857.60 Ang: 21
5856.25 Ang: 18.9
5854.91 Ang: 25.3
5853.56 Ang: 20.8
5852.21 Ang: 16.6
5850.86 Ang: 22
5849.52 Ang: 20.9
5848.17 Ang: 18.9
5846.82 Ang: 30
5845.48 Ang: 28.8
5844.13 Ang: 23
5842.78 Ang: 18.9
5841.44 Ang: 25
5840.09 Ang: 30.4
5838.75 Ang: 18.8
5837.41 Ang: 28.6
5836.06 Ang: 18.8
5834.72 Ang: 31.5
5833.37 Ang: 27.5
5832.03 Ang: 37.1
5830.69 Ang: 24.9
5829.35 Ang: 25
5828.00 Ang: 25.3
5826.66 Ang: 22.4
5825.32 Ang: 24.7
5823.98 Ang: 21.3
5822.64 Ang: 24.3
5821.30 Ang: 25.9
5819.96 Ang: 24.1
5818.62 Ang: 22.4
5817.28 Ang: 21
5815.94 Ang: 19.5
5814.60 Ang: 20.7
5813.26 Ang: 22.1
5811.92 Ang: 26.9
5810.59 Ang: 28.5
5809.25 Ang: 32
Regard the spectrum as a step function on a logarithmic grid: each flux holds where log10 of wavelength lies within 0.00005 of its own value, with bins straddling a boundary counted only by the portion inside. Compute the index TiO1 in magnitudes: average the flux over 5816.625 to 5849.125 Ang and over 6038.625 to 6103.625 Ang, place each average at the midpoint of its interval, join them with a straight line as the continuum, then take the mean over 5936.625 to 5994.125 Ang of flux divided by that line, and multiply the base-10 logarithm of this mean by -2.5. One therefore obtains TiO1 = 0.31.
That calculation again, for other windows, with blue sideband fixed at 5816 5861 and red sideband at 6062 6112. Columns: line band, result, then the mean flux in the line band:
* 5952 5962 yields 0.40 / 16.9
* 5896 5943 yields 0.46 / 15.8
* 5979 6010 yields 0.18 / 20.9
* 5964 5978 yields 0.28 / 18.9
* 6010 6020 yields 0.18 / 21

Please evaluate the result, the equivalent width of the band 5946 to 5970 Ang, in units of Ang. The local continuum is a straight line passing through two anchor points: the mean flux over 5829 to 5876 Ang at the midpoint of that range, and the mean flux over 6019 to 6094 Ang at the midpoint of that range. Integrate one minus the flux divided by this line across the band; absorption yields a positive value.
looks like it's 5.73 Ang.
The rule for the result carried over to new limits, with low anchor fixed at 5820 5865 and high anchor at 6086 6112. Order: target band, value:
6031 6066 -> 1.7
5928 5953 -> 6.3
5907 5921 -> 5.0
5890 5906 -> 8.8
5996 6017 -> 3.0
